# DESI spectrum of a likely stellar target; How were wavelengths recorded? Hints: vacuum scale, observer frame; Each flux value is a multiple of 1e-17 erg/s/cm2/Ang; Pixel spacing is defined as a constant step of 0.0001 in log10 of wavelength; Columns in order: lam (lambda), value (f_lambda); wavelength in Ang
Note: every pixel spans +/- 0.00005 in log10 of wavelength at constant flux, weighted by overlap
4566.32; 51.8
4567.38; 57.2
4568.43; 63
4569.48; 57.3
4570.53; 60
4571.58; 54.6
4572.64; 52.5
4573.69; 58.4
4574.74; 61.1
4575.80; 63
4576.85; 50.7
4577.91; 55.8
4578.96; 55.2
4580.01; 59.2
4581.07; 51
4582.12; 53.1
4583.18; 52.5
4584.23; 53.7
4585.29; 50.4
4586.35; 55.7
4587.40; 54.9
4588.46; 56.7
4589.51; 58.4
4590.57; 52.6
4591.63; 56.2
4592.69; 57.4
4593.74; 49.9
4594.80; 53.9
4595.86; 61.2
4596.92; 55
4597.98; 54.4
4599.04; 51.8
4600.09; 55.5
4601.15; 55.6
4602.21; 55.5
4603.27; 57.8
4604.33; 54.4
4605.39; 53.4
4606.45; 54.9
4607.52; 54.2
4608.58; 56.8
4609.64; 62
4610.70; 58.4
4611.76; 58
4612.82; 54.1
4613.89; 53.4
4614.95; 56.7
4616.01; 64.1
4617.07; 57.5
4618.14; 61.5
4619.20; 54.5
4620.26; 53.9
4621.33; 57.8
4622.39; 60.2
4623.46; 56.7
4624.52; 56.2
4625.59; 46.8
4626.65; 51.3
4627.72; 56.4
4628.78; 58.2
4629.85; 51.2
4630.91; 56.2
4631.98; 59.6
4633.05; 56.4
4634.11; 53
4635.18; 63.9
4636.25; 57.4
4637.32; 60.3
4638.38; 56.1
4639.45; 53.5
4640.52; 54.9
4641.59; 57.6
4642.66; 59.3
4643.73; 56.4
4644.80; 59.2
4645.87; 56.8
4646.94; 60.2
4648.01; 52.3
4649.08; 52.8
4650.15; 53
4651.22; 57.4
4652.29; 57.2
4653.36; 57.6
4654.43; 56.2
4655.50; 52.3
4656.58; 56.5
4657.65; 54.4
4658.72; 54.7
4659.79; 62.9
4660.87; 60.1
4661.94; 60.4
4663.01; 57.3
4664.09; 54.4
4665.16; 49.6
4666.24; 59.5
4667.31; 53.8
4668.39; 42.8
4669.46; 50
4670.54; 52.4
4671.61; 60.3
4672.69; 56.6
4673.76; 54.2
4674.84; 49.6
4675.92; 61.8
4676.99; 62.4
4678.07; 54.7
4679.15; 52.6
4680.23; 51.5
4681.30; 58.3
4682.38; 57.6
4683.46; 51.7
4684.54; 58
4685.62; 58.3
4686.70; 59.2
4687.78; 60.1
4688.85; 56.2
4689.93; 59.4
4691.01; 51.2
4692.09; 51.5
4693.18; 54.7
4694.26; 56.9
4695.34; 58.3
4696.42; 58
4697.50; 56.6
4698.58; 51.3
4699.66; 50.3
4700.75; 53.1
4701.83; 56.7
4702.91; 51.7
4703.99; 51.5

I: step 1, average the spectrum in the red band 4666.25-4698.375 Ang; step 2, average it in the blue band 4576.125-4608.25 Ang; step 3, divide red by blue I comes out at 1.0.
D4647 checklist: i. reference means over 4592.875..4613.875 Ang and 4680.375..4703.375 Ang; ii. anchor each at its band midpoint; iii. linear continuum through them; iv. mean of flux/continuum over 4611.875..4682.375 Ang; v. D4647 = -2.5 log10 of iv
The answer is -0.01 mag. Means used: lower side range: 55.6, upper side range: 55.6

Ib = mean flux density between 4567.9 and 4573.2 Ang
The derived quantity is 57.5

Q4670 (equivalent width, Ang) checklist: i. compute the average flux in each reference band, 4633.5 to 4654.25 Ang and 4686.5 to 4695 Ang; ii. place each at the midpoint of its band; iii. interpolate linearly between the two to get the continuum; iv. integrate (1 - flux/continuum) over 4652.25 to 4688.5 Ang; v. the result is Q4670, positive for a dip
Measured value 0.4 Ang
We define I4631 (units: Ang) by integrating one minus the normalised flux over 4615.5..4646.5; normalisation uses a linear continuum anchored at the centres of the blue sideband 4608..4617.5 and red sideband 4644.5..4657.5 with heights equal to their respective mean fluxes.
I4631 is 0.1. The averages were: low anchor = 57.9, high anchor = 55.9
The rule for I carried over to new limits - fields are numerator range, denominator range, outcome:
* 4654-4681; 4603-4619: 0.97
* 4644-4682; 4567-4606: 1.00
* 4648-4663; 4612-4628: 1.01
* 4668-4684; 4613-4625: 0.95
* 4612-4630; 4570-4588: 1.01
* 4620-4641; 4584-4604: 1.02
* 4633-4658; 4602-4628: 1.00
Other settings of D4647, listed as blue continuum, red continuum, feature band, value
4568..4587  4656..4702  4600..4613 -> -0.009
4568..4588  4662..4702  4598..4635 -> -0.009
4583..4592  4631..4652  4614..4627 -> -0.009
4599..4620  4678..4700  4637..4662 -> -0.011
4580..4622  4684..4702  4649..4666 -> -0.008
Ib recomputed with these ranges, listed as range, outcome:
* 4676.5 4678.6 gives 58.4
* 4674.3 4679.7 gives 56.1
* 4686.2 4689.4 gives 58.7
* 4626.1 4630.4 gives 54.4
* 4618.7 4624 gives 56.6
